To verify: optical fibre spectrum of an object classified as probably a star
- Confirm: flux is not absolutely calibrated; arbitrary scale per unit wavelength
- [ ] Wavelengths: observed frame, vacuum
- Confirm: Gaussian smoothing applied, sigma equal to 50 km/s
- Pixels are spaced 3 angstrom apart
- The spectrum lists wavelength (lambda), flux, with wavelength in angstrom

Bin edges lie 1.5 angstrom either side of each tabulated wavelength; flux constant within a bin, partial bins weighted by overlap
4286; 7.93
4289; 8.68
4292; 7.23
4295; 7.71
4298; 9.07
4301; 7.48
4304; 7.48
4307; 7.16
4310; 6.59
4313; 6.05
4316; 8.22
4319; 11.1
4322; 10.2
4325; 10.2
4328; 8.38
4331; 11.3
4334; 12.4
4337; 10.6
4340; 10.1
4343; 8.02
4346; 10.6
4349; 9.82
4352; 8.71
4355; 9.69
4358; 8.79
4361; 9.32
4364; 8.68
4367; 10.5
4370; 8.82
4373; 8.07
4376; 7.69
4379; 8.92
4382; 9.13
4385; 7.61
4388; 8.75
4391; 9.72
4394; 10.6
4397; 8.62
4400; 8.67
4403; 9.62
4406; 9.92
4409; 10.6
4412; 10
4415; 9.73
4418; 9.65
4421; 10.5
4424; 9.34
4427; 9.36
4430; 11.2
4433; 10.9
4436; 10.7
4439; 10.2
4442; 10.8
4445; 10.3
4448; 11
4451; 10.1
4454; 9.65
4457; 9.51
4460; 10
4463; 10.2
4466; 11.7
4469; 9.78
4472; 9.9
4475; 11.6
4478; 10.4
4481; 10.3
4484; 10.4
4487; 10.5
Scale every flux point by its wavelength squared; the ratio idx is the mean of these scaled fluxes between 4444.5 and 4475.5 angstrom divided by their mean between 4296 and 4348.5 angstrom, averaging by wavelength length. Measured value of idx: 1.2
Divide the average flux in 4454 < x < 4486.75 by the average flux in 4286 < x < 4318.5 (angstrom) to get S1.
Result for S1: 1.35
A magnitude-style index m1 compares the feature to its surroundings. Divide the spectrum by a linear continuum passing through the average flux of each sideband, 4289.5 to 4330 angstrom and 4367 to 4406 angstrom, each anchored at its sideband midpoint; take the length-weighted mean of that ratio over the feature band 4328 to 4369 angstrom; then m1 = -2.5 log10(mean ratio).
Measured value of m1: -0.14 mag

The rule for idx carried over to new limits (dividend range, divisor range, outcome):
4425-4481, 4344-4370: 1.15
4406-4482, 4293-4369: 1.19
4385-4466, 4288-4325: 1.29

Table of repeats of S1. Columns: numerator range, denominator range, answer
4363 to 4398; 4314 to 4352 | 0.90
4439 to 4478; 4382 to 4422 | 1.09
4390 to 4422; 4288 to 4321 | 1.24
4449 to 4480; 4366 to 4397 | 1.15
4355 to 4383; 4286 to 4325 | 1.09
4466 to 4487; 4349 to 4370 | 1.13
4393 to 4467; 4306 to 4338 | 1.09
